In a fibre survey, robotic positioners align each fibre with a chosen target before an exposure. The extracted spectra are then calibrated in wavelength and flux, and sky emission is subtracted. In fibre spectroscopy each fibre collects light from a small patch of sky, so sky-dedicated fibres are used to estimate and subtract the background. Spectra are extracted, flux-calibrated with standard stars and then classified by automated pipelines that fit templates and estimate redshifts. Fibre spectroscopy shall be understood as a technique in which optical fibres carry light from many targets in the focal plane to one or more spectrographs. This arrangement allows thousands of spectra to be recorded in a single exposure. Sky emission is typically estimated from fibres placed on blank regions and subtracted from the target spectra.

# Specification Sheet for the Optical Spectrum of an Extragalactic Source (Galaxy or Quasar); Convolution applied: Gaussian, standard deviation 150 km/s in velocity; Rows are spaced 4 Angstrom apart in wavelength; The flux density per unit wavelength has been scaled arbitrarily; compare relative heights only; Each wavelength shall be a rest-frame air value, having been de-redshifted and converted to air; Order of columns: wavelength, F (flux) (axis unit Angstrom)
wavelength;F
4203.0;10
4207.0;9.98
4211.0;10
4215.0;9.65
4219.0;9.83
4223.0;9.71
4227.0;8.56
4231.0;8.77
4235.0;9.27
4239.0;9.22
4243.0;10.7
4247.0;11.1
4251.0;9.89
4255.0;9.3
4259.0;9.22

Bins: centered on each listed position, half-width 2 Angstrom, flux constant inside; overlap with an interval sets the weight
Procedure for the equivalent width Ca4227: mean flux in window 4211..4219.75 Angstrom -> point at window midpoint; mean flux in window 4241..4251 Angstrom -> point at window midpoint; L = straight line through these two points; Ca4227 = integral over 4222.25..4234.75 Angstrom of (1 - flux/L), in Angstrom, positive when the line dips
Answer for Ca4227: 1.47 Angstrom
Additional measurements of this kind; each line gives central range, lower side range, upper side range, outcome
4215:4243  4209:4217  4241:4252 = 2.3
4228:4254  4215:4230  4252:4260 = -1.1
